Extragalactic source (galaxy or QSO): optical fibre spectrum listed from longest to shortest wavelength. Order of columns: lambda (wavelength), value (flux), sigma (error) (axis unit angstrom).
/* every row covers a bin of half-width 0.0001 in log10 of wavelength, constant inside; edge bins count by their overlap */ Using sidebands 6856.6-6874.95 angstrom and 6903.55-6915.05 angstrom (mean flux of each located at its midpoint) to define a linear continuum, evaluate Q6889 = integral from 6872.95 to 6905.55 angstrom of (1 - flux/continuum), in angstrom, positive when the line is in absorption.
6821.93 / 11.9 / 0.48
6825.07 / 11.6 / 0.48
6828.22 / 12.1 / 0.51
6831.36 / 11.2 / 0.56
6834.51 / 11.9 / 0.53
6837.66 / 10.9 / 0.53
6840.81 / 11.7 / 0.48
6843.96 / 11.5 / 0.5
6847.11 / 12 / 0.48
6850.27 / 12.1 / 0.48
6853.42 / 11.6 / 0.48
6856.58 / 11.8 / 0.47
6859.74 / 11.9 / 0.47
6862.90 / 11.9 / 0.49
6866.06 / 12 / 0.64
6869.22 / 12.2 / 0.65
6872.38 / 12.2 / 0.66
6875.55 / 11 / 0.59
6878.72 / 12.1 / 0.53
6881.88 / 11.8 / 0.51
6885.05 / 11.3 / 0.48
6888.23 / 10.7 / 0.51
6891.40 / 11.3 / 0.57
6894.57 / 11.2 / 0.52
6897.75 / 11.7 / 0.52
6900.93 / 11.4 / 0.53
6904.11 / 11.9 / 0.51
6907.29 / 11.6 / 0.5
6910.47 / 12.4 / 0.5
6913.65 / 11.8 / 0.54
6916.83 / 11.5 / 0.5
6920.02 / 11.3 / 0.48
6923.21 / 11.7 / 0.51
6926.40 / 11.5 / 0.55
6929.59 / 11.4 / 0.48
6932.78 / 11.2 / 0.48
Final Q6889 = 1.3 angstrom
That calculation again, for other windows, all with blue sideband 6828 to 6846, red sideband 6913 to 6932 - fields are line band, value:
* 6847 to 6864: -0.5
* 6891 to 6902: 0.1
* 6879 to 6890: 0.1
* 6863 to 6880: -0.6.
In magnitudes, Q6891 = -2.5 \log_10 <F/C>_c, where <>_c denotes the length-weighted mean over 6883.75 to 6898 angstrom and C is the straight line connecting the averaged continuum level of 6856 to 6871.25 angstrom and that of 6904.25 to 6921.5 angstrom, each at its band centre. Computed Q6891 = 0.06 mag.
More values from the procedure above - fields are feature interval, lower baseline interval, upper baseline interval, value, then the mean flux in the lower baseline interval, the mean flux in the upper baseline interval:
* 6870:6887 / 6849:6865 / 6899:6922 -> 0.01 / 11.9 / 11.7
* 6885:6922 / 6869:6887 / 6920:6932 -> 0.01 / 11.7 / 11.5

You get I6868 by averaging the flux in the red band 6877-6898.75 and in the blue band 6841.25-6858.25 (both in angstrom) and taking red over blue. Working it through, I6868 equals 0.97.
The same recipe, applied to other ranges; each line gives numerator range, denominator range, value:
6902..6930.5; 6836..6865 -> 1.00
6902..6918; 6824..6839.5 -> 1.03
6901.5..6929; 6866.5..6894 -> 1.01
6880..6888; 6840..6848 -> 0.98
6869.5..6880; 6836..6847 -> 1.03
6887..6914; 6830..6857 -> 0.99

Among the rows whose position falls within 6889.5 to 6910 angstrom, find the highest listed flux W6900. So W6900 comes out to 11.9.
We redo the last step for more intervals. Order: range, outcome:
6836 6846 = 11.7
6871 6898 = 12.2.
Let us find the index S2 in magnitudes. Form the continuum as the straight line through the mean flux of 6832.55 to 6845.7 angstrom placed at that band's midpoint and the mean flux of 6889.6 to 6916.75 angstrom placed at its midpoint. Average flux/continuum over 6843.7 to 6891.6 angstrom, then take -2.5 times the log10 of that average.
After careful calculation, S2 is -0.02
